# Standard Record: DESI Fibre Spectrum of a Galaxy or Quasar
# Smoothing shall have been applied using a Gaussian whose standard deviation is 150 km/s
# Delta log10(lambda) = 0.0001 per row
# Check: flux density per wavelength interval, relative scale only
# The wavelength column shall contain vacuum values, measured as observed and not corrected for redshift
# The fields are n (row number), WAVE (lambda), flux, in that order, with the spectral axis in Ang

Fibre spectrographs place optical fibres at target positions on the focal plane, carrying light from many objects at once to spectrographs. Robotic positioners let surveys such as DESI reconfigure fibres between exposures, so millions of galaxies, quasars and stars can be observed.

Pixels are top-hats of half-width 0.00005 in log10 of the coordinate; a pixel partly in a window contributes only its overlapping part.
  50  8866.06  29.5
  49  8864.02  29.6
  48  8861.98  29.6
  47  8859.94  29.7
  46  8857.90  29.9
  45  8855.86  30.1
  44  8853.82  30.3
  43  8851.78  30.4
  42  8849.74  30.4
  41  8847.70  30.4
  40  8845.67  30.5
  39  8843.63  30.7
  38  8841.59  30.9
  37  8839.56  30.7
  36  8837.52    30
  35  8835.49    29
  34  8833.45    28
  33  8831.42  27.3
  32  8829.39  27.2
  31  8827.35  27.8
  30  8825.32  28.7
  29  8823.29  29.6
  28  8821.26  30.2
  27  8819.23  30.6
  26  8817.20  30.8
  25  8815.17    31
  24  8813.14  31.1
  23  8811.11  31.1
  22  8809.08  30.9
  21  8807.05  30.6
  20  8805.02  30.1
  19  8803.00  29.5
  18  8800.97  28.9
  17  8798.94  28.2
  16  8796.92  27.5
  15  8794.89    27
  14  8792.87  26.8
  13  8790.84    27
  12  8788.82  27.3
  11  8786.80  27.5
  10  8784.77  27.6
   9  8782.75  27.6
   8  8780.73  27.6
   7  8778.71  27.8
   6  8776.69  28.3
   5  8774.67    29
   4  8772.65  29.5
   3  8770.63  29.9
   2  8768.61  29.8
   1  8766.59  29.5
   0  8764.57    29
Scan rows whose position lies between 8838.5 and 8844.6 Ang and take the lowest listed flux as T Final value 30.7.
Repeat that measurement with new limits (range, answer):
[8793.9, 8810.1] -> 27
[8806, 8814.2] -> 30.6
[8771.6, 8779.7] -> 27.8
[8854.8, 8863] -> 29.6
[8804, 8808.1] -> 30.1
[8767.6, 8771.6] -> 29.8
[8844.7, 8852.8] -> 30.4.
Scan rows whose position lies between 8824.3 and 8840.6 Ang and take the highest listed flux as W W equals 30.7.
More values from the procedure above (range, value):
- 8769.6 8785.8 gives 29.9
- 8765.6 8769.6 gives 29.8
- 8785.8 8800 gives 28.2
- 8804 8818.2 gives 31.1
